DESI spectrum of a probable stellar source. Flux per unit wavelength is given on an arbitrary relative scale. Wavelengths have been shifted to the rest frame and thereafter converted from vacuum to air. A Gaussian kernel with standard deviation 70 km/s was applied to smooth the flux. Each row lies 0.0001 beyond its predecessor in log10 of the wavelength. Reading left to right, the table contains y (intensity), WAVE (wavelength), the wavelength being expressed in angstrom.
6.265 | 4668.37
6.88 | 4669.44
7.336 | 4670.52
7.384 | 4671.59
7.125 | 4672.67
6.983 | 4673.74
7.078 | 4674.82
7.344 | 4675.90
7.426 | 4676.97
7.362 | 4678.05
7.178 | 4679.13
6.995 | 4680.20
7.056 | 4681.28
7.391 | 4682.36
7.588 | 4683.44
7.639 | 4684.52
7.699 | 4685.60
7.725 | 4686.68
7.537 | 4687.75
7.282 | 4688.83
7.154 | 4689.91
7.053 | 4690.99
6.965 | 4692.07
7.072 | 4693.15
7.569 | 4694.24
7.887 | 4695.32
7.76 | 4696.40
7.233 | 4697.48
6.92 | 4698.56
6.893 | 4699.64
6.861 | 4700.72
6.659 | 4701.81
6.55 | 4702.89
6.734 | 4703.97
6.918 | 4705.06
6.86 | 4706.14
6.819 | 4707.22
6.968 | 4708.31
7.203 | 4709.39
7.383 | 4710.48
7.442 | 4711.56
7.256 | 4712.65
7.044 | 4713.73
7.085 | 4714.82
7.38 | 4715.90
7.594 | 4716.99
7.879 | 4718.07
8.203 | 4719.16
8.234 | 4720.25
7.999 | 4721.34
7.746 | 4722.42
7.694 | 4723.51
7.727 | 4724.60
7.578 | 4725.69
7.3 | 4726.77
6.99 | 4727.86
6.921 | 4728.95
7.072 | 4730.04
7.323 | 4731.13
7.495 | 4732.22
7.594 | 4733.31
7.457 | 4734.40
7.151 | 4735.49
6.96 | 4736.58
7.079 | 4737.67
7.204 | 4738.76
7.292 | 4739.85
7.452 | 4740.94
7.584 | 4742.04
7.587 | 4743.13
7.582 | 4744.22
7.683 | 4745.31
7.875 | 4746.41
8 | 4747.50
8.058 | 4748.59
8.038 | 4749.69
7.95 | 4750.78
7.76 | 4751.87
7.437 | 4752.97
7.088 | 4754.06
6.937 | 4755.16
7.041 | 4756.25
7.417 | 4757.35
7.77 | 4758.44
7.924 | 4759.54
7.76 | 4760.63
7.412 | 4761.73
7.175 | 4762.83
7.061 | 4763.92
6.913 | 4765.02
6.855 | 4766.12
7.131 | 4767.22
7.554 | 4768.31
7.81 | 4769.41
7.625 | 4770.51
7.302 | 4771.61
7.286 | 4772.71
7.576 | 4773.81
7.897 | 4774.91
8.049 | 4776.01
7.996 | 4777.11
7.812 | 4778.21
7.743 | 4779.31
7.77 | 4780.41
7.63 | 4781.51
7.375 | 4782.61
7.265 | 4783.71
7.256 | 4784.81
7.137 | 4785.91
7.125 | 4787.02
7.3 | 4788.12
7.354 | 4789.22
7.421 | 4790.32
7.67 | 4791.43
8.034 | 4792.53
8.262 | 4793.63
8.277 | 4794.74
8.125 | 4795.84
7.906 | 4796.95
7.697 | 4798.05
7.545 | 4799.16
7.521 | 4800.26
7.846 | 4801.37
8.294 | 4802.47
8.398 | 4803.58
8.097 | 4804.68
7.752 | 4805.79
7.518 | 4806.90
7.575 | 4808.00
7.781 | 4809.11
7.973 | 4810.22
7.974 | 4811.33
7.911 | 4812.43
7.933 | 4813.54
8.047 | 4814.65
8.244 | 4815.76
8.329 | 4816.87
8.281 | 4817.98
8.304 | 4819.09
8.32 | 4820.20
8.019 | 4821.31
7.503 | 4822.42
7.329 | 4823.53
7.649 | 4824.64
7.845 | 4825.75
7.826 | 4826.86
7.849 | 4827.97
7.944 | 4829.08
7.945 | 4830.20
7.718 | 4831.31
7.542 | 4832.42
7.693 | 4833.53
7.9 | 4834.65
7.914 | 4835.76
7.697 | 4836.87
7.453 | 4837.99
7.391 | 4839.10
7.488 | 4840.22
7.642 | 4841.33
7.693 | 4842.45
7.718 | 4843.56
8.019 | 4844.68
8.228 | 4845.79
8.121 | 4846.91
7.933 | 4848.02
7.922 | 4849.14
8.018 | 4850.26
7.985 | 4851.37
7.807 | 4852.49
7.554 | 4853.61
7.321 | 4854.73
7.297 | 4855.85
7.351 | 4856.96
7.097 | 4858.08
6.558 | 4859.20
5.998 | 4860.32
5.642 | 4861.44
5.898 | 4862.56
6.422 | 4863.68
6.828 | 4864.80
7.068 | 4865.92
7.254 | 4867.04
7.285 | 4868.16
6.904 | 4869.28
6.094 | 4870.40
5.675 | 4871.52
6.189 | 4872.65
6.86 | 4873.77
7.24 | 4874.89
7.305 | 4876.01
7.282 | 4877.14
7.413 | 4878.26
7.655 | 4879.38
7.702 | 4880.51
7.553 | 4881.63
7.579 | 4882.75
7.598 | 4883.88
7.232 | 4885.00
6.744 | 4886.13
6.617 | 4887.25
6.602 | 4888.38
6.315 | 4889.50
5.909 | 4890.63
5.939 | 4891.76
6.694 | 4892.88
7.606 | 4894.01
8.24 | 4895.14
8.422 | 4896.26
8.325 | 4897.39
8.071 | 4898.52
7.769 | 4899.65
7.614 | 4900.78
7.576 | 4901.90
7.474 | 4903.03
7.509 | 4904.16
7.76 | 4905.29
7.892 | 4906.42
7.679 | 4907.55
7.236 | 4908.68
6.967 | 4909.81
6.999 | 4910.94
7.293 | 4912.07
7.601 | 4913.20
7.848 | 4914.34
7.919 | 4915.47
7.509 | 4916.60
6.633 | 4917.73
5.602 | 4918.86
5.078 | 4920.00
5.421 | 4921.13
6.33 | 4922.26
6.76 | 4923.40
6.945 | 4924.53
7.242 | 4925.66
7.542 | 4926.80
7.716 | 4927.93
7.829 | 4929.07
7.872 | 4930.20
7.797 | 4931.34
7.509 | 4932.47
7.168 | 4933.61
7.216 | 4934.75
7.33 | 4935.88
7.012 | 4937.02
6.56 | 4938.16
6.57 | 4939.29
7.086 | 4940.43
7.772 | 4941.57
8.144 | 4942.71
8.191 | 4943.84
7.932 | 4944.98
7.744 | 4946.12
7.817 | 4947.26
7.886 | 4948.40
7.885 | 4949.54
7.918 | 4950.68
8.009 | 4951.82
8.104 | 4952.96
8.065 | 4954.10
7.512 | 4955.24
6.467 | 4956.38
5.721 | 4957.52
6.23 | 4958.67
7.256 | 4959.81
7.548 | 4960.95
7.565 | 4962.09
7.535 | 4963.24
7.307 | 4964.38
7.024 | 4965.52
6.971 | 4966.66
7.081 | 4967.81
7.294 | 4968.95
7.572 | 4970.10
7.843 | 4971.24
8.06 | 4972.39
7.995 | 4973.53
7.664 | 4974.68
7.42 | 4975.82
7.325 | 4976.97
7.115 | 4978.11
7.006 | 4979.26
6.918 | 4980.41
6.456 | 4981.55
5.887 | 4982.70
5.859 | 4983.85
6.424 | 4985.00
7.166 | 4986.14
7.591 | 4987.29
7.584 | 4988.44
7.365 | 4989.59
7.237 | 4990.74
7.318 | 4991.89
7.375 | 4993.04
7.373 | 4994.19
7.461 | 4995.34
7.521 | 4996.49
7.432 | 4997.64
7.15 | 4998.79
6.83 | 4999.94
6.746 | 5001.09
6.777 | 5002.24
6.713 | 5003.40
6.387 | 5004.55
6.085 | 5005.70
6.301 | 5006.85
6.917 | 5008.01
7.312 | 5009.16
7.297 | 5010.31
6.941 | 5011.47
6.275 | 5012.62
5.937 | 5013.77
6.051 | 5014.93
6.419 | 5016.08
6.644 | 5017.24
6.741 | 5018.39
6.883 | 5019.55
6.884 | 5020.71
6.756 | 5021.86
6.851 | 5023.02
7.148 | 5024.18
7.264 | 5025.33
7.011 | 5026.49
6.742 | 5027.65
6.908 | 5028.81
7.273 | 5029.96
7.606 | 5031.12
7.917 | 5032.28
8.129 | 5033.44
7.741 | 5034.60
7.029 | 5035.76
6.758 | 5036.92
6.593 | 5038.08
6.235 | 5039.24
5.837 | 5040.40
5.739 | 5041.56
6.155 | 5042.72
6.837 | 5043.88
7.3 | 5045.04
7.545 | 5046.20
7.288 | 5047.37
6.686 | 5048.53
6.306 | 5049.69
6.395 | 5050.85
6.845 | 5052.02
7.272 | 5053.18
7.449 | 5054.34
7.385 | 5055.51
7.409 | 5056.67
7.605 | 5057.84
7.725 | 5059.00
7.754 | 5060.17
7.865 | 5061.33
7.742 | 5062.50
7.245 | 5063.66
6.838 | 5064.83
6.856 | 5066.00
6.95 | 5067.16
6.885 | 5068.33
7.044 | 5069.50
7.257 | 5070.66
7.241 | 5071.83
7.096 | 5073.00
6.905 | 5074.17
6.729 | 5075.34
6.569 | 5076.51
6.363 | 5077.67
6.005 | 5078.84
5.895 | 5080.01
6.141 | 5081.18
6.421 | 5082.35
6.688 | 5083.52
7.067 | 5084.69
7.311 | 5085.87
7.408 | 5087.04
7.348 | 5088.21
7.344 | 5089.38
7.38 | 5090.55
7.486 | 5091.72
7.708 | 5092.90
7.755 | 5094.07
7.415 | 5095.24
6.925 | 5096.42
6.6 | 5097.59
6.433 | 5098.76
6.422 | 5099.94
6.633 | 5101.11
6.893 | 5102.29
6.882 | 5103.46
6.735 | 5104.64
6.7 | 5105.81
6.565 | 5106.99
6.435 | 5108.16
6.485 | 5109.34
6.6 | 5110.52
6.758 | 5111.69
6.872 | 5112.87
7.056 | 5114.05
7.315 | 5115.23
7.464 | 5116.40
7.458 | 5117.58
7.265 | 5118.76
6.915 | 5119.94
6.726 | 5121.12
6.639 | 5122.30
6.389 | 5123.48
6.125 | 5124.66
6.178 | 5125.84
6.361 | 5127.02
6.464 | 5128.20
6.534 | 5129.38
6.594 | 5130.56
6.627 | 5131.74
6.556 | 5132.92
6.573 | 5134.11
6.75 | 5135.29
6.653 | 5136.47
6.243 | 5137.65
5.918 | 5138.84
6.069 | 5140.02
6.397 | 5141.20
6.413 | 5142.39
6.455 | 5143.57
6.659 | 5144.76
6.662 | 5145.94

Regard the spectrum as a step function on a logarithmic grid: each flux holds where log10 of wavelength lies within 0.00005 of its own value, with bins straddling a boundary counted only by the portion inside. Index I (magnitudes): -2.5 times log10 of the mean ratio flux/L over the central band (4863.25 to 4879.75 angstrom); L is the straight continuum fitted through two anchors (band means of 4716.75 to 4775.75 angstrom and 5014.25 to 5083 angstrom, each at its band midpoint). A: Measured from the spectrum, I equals 0.06 mag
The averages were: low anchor 7.5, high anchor 6.93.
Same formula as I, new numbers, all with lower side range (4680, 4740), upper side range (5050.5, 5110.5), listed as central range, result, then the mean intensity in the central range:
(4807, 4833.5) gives -0.10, 7.9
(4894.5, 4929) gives -0.03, 7.31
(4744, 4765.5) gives -0.04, 7.55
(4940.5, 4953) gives -0.12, 7.9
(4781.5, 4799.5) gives -0.05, 7.61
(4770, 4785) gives -0.05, 7.62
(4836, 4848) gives -0.08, 7.76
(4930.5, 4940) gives -0.01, 7.16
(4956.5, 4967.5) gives 0.01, 6.99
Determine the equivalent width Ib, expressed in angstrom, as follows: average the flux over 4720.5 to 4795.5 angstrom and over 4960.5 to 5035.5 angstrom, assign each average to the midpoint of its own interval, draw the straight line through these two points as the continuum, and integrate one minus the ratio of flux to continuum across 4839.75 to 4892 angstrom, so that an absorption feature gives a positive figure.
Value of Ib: 1.4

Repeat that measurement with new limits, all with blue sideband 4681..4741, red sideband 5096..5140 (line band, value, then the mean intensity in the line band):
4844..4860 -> -1.2 angstrom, 7.63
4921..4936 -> -0.6 angstrom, 7.24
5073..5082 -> 0.4 angstrom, 6.42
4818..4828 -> -1.0 angstrom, 7.88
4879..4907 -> -1.4 angstrom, 7.37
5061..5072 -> -0.7 angstrom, 7.17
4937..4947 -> -0.8 angstrom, 7.48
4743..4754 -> -0.8 angstrom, 7.78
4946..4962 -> -1.2 angstrom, 7.44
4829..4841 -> -1.0 angstrom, 7.69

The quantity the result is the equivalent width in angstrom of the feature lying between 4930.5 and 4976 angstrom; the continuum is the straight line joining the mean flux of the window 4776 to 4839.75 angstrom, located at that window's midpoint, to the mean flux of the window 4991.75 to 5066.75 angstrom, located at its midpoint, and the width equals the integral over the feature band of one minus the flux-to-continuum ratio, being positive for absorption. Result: -1.2 angstrom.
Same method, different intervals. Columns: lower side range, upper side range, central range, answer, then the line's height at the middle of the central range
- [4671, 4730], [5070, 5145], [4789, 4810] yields -2.0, 7.17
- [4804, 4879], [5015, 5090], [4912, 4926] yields 1.0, 7.3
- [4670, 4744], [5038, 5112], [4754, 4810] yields -2.9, 7.23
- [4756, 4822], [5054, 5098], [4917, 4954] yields 0.6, 7.4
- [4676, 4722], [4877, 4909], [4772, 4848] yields -4.6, 7.35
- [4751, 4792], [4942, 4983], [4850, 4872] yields 1.6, 7.43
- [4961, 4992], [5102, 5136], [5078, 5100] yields -0.4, 6.82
